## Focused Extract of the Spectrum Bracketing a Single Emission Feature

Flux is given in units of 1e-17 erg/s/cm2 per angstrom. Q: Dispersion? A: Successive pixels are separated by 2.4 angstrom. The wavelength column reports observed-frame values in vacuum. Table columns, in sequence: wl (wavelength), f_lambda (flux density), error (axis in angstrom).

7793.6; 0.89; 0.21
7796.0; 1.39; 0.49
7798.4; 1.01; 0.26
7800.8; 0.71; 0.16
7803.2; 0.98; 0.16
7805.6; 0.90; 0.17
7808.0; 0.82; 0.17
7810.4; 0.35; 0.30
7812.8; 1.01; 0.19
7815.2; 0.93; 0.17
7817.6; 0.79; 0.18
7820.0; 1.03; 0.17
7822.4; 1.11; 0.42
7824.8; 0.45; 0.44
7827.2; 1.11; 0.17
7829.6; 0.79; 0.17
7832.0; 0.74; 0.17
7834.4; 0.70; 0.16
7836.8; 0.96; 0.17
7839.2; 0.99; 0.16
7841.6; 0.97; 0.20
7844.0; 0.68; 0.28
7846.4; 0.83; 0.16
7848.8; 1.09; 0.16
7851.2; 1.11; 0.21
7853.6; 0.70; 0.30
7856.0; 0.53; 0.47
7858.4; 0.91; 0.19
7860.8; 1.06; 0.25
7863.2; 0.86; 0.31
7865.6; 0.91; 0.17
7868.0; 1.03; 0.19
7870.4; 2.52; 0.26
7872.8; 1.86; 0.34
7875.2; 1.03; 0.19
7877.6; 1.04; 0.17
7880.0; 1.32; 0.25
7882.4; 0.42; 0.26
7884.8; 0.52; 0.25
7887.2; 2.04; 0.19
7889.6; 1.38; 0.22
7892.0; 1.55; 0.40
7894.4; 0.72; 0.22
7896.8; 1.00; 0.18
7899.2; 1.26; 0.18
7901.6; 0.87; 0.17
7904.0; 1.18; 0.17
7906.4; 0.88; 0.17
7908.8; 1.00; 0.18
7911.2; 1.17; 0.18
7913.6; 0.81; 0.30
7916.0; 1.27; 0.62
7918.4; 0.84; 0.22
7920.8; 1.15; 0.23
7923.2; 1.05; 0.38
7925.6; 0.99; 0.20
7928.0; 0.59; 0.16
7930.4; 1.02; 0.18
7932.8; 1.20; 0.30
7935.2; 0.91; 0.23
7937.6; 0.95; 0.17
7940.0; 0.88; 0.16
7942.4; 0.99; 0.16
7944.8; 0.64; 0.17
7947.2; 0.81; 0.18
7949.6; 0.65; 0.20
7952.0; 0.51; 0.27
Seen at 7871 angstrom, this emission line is [S II]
